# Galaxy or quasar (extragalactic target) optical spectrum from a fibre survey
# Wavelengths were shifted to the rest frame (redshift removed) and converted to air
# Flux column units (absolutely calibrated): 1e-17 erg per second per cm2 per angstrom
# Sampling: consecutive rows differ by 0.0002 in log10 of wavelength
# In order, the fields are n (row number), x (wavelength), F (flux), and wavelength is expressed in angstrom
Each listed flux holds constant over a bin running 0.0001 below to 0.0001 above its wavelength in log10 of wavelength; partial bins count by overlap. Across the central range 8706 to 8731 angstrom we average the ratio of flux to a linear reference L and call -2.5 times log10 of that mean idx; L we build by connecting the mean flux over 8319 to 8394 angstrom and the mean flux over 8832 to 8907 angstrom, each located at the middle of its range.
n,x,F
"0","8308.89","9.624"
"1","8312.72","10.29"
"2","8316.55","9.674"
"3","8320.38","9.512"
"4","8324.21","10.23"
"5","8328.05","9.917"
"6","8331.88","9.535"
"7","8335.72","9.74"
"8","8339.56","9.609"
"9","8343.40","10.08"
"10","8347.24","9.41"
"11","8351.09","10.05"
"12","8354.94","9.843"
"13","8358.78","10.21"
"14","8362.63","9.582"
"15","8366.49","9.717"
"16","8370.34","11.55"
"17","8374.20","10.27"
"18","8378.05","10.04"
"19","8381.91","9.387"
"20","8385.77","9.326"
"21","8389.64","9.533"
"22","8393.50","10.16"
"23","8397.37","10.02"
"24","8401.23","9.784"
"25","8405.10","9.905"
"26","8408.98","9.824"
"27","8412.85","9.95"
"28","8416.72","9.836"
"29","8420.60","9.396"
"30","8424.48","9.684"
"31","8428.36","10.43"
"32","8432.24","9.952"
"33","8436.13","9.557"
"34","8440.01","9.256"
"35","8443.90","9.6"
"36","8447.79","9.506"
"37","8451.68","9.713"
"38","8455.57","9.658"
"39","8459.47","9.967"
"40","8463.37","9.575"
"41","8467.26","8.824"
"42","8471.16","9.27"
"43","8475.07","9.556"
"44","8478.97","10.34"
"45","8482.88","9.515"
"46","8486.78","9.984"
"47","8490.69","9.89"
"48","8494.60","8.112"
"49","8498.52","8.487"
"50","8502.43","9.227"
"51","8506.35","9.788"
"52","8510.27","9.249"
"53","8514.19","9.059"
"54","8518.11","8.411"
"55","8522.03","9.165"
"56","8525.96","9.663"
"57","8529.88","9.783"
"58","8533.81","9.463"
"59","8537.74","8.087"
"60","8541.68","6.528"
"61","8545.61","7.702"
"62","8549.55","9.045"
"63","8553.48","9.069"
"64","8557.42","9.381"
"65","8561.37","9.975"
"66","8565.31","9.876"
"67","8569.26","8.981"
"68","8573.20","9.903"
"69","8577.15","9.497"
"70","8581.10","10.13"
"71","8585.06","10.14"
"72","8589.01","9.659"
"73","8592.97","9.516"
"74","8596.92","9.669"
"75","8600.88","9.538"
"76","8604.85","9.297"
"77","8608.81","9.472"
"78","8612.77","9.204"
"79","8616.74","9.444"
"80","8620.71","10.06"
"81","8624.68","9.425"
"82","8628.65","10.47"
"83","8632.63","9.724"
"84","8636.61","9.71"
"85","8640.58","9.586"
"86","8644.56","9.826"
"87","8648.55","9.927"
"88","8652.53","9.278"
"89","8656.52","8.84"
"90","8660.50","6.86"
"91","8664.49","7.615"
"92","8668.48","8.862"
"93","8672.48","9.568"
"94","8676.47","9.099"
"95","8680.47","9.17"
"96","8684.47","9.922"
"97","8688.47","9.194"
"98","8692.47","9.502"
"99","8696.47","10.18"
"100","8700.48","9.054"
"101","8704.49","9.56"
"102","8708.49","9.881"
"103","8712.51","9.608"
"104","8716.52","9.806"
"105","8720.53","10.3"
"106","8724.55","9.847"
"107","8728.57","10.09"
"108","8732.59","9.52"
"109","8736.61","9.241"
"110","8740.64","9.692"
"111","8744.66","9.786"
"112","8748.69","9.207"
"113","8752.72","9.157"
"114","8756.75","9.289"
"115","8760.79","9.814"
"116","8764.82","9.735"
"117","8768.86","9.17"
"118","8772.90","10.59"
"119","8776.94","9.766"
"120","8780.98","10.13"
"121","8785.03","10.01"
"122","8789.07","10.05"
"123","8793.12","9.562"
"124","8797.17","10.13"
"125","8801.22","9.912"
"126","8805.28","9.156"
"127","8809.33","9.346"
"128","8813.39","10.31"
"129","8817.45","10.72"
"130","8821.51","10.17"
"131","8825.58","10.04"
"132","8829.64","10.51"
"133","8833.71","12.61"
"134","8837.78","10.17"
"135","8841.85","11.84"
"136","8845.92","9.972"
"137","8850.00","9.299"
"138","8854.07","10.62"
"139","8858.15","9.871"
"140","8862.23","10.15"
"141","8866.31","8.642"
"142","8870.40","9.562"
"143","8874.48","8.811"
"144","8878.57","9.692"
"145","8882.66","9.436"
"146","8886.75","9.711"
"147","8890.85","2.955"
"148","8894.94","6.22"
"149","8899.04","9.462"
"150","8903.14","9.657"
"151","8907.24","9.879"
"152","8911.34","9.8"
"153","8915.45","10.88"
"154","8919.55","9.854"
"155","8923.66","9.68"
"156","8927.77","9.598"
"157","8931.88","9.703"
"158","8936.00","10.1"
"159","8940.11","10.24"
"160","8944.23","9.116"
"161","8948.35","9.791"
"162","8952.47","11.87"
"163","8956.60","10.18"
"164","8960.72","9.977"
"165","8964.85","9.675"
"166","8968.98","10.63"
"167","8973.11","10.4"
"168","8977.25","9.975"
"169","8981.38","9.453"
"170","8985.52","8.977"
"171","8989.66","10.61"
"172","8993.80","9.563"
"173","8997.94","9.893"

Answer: -0.04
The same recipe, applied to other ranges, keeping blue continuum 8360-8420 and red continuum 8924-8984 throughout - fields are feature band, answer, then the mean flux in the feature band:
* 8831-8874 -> -0.023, 10.2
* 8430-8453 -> 0.036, 9.61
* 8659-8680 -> 0.175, 8.49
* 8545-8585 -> 0.056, 9.45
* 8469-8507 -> 0.060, 9.4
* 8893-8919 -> 0.074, 9.36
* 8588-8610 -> 0.049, 9.52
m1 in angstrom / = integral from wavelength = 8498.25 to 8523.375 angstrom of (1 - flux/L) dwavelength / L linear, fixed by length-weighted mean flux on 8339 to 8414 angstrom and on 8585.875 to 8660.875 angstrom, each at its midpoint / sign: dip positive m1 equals 1.58 angstrom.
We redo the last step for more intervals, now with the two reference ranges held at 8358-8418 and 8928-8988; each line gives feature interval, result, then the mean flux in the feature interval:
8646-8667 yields 3.0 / 8.55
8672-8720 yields 1.9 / 9.57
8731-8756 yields 1.4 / 9.43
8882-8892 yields 2.5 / 7.47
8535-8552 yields 3.4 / 7.95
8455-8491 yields 1.1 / 9.65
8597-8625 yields 1.3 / 9.51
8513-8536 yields 1.6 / 9.26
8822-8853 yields -1.9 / 10.6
